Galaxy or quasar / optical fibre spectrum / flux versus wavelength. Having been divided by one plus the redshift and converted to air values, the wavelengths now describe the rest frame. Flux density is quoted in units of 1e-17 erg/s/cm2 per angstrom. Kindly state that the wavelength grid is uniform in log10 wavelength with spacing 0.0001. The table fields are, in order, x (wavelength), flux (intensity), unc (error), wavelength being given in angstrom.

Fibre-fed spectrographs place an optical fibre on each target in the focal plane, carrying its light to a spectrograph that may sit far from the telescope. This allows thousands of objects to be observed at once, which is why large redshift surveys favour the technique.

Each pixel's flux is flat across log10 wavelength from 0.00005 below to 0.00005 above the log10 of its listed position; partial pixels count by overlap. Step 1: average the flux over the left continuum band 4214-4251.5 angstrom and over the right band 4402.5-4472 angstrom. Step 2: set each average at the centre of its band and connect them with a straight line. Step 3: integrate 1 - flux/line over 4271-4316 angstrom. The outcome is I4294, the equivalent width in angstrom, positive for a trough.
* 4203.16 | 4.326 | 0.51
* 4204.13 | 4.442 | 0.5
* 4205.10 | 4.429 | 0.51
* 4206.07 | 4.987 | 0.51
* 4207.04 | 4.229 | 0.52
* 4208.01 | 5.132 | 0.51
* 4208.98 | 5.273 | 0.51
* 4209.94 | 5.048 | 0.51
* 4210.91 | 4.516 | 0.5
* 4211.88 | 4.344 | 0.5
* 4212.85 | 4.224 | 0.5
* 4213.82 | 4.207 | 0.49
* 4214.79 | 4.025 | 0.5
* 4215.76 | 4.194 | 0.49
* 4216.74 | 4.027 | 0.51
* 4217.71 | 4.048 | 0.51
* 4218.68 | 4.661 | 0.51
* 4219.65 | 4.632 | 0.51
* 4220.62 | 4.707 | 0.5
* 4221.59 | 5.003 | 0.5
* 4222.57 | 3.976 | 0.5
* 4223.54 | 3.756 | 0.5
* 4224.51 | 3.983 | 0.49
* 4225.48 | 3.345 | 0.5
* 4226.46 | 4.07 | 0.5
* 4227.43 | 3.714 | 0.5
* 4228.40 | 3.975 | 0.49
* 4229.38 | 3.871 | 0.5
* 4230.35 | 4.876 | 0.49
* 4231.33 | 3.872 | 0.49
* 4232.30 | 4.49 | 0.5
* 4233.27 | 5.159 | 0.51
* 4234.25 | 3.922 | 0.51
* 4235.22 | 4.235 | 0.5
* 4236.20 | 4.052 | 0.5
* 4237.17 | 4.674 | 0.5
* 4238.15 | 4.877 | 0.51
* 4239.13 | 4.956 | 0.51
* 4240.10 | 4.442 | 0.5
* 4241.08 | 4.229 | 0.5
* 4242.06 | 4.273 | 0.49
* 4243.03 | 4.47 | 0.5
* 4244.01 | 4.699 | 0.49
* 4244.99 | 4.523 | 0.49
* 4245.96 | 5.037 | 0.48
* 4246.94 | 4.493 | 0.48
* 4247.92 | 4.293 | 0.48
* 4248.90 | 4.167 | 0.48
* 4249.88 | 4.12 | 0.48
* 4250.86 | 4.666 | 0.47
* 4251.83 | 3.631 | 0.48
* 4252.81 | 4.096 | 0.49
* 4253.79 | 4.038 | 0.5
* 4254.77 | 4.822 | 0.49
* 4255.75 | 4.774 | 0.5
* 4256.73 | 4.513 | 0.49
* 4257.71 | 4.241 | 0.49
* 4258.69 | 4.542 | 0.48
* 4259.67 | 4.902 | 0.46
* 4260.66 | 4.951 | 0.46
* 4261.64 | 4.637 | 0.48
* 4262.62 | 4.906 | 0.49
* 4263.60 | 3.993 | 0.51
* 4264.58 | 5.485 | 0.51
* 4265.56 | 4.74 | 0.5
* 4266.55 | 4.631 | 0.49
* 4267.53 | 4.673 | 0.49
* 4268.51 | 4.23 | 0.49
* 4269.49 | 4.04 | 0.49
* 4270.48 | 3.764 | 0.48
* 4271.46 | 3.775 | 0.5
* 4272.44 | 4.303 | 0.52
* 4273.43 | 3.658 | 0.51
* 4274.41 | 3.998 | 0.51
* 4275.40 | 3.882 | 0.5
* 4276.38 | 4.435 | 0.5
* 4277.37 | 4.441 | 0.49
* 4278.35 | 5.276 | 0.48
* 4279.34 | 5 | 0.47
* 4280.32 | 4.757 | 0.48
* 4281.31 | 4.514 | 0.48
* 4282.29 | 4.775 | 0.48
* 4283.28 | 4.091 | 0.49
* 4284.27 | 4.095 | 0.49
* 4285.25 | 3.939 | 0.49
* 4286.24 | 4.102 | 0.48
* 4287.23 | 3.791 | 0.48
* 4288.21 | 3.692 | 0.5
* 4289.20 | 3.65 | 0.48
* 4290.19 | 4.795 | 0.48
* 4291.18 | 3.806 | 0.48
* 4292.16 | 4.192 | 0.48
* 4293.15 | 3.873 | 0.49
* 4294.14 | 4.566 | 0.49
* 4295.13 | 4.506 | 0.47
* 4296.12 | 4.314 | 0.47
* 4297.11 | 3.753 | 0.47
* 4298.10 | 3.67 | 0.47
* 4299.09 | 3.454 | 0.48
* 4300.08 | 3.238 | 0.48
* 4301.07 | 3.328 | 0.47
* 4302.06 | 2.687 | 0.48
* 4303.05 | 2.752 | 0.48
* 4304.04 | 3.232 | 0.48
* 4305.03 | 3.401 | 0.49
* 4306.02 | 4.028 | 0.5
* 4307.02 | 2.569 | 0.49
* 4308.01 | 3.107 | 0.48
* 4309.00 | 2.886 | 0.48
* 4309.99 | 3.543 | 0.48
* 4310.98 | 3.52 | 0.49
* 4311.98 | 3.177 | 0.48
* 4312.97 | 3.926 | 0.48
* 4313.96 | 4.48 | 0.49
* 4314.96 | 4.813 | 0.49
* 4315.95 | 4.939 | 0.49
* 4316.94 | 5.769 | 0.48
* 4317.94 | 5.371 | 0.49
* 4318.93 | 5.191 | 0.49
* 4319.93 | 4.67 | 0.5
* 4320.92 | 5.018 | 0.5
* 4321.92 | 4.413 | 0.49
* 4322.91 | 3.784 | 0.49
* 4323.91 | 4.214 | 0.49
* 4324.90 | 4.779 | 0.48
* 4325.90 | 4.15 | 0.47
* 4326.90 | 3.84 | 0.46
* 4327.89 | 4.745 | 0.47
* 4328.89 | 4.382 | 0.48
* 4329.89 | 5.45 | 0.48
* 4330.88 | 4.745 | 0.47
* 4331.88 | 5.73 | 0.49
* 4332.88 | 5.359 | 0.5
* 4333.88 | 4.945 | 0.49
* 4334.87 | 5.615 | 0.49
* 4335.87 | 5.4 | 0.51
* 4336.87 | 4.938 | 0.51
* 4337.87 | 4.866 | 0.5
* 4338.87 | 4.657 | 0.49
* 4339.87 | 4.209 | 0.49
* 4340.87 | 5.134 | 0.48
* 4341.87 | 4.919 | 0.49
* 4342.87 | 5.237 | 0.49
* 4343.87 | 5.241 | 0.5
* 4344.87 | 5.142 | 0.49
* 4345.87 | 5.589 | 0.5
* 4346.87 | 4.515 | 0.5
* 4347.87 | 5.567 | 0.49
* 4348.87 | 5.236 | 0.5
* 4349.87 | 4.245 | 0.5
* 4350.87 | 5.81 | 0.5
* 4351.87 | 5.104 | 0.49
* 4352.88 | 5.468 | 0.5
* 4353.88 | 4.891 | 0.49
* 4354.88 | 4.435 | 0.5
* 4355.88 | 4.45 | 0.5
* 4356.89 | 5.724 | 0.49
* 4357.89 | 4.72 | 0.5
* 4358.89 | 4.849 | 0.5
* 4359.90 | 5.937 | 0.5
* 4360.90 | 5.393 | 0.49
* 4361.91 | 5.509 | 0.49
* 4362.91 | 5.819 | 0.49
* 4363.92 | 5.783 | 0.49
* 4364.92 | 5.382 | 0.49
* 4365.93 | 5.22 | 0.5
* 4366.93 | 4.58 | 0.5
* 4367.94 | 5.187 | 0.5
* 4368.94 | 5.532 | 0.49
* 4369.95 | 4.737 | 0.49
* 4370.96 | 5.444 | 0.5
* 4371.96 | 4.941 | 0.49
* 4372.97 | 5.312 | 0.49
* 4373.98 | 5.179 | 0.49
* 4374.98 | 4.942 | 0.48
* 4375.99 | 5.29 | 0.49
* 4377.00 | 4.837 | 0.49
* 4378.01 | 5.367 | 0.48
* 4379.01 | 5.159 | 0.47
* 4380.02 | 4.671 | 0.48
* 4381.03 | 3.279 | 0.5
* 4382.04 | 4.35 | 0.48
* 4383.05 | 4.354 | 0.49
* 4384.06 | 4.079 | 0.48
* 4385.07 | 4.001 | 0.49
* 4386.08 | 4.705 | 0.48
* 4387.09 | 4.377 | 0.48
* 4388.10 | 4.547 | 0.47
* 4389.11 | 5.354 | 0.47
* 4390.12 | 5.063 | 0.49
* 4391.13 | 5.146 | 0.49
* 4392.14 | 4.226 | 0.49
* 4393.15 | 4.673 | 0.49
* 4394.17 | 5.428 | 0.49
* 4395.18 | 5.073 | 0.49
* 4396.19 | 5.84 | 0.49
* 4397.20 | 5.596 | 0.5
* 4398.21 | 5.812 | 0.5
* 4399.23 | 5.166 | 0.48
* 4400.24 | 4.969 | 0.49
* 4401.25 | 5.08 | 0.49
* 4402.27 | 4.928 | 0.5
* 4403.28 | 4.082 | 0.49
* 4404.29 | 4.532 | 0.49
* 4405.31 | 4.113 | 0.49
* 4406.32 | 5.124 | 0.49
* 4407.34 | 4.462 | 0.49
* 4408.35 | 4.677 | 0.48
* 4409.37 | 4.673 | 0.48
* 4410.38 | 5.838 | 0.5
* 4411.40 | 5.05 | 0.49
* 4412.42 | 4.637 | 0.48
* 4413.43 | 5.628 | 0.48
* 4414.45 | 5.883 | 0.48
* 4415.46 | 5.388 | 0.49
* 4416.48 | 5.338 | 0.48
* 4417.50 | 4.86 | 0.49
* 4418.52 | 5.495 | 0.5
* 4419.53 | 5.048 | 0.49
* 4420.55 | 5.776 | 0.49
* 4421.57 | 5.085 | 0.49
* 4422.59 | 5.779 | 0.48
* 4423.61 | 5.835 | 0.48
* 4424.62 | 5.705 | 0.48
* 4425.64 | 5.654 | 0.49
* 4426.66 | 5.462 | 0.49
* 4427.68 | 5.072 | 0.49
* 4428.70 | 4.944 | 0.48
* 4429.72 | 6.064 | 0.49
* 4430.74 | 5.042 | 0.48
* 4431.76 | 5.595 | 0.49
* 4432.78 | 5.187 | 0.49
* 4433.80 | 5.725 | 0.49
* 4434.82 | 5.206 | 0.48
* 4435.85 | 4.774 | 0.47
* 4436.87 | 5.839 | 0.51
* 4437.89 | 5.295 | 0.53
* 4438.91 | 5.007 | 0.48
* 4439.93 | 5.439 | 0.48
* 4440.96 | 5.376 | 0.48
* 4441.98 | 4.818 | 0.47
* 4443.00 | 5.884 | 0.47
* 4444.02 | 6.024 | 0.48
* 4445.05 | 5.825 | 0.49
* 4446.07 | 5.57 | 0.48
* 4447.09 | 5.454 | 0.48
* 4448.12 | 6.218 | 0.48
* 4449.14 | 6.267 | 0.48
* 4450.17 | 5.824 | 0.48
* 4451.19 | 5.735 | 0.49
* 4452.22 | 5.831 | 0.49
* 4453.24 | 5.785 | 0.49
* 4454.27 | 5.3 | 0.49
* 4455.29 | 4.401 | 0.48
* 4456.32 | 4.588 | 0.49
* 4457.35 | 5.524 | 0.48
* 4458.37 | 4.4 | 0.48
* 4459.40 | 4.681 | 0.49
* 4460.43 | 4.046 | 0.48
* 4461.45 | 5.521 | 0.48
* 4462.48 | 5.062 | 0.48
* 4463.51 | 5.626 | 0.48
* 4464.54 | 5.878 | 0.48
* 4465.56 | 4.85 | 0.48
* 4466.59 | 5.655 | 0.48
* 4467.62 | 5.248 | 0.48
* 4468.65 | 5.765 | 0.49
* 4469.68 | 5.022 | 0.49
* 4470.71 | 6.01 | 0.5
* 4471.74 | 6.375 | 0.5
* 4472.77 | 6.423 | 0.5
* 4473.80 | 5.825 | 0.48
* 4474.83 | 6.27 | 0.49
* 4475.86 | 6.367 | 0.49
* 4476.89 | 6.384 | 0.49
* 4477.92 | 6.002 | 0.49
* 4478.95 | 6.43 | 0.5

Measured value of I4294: 6.79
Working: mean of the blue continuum 4.33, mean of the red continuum 5.32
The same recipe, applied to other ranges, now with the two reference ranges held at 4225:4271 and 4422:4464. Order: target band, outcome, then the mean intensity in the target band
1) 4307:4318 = 1.7 angstrom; 4.02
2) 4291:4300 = 1.3 angstrom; 3.99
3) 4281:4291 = 1.0 angstrom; 4.13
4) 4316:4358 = -0.8 angstrom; 4.95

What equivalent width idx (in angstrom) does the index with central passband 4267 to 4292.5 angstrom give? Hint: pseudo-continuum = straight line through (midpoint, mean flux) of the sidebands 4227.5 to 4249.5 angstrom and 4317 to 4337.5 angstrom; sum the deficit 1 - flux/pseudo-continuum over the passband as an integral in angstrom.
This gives 2.2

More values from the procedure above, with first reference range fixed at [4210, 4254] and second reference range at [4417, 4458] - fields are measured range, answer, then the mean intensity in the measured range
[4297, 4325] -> 5.0 angstrom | 3.91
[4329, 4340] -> -0.5 angstrom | 5.09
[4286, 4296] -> 1.2 angstrom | 4.11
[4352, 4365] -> -0.6 angstrom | 5.25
